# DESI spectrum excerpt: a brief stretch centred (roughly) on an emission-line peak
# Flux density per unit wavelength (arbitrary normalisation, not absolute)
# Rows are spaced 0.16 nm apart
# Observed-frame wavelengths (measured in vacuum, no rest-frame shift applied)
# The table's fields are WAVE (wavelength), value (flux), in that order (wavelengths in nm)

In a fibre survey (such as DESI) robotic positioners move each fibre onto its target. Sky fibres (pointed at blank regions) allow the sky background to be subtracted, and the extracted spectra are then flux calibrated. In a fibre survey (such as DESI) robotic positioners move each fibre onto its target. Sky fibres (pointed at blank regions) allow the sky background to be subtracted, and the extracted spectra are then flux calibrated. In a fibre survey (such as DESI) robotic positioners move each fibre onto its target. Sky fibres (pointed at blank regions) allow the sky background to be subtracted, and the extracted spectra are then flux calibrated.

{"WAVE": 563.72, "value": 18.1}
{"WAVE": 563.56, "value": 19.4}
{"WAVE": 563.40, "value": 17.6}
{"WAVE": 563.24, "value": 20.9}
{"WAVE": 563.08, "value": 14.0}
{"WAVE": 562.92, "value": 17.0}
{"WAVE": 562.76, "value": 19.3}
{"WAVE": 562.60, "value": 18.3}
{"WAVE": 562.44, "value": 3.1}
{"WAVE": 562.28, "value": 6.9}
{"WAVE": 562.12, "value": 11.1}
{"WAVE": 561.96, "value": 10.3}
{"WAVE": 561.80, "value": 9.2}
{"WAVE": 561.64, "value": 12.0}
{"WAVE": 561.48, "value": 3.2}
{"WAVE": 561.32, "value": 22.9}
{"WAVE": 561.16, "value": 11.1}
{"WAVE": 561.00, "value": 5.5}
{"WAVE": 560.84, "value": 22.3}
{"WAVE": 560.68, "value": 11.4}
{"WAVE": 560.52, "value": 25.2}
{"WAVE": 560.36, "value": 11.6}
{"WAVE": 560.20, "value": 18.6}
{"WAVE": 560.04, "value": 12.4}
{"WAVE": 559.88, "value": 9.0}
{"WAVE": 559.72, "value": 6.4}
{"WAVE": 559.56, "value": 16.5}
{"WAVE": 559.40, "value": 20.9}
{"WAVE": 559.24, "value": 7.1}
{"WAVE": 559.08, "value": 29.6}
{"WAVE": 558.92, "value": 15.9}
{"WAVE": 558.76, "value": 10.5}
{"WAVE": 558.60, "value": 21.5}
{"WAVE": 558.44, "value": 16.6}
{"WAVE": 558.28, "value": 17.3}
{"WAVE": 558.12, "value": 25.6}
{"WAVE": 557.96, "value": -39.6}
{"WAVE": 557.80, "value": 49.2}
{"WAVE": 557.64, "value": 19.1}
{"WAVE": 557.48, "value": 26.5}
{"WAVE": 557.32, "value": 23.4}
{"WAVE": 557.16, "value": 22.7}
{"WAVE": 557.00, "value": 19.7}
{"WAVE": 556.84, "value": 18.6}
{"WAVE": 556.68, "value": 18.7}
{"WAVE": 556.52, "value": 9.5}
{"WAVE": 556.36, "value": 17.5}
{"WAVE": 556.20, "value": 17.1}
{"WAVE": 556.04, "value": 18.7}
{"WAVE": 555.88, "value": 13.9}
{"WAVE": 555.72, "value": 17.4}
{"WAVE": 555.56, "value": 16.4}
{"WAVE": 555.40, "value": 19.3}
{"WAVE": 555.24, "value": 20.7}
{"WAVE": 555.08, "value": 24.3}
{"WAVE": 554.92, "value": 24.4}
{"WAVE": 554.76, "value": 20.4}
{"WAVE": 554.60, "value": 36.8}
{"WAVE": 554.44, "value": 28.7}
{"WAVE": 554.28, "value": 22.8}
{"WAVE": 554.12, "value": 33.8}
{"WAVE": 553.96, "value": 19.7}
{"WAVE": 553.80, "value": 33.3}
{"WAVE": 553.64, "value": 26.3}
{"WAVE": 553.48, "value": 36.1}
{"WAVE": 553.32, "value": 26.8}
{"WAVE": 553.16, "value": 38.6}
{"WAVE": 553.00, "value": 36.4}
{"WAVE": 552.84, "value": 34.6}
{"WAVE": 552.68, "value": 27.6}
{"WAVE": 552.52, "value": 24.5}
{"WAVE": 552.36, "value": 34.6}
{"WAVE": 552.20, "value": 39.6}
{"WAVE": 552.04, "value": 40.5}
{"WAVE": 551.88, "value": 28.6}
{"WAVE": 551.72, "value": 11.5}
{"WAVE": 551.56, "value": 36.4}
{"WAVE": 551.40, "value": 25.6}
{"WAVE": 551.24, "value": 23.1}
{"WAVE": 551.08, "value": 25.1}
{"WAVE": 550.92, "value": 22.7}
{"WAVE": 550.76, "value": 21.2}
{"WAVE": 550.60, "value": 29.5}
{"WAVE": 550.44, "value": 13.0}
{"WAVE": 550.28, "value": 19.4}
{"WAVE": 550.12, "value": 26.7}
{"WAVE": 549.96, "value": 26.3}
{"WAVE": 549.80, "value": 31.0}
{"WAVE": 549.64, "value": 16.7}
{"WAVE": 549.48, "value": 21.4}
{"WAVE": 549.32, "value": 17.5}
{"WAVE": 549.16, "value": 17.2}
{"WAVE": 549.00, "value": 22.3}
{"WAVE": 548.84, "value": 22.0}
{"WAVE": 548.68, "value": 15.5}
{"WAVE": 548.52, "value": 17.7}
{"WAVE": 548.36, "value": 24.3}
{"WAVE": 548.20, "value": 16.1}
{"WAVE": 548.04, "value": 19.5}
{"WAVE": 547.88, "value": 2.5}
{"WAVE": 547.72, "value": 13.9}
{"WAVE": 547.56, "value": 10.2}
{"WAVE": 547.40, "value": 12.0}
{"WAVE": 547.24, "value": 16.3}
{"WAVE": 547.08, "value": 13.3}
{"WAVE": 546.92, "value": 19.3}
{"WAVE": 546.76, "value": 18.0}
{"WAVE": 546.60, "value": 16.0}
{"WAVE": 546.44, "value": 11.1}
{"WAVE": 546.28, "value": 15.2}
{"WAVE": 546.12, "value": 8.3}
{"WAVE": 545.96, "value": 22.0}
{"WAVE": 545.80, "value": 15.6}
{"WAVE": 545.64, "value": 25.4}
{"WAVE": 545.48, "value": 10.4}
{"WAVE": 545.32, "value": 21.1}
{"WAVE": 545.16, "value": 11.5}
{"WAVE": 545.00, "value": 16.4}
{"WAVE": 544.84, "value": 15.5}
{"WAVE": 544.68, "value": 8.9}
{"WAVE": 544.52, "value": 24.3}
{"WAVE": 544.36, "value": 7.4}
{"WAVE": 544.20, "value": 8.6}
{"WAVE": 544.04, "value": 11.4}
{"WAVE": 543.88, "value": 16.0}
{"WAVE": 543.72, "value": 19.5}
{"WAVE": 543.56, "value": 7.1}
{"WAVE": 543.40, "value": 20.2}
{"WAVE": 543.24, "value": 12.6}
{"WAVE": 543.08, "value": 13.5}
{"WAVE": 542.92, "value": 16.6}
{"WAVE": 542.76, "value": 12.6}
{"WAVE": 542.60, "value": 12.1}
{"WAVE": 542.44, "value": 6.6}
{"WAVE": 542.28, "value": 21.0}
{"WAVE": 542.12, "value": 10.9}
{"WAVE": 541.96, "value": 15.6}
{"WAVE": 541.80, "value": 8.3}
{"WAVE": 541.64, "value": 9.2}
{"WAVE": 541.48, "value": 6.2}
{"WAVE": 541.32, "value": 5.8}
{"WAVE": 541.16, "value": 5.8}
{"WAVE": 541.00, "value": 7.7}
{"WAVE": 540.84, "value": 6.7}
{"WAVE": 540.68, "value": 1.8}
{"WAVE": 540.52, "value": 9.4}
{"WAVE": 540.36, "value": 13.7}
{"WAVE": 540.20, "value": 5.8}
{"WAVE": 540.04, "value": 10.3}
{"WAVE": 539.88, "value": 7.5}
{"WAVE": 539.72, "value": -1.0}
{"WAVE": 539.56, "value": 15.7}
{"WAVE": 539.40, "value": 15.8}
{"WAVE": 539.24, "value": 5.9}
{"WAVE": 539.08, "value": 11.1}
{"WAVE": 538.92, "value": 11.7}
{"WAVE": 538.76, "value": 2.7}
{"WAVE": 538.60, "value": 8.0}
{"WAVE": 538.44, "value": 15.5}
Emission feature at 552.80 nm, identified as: C IV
